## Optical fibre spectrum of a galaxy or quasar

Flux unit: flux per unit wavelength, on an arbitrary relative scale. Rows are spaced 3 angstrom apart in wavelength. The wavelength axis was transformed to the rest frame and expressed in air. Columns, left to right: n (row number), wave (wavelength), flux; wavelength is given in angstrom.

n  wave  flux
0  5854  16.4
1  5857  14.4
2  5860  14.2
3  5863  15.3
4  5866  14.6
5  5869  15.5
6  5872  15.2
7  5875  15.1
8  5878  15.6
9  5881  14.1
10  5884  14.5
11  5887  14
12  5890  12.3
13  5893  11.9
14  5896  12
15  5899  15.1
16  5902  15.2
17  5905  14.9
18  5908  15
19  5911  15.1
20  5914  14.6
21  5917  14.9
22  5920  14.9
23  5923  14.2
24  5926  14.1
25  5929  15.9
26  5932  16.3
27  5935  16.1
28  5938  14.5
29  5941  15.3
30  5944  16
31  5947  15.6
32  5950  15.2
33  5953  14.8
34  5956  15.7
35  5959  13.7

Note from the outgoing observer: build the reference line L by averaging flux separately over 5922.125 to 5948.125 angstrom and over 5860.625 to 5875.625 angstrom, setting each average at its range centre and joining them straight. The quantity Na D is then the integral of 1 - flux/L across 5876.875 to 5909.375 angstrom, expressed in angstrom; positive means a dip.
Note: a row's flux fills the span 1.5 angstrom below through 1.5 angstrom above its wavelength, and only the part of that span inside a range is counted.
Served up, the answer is 2.47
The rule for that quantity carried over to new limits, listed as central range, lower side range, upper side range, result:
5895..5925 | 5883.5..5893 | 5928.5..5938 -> -0.26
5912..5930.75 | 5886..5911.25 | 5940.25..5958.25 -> -0.32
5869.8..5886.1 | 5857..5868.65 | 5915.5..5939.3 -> -0.07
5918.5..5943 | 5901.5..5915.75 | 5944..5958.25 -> -0.07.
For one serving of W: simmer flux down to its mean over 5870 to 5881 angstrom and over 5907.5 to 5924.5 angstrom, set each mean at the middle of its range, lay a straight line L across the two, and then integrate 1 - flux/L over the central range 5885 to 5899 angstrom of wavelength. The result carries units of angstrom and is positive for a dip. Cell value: 2.0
